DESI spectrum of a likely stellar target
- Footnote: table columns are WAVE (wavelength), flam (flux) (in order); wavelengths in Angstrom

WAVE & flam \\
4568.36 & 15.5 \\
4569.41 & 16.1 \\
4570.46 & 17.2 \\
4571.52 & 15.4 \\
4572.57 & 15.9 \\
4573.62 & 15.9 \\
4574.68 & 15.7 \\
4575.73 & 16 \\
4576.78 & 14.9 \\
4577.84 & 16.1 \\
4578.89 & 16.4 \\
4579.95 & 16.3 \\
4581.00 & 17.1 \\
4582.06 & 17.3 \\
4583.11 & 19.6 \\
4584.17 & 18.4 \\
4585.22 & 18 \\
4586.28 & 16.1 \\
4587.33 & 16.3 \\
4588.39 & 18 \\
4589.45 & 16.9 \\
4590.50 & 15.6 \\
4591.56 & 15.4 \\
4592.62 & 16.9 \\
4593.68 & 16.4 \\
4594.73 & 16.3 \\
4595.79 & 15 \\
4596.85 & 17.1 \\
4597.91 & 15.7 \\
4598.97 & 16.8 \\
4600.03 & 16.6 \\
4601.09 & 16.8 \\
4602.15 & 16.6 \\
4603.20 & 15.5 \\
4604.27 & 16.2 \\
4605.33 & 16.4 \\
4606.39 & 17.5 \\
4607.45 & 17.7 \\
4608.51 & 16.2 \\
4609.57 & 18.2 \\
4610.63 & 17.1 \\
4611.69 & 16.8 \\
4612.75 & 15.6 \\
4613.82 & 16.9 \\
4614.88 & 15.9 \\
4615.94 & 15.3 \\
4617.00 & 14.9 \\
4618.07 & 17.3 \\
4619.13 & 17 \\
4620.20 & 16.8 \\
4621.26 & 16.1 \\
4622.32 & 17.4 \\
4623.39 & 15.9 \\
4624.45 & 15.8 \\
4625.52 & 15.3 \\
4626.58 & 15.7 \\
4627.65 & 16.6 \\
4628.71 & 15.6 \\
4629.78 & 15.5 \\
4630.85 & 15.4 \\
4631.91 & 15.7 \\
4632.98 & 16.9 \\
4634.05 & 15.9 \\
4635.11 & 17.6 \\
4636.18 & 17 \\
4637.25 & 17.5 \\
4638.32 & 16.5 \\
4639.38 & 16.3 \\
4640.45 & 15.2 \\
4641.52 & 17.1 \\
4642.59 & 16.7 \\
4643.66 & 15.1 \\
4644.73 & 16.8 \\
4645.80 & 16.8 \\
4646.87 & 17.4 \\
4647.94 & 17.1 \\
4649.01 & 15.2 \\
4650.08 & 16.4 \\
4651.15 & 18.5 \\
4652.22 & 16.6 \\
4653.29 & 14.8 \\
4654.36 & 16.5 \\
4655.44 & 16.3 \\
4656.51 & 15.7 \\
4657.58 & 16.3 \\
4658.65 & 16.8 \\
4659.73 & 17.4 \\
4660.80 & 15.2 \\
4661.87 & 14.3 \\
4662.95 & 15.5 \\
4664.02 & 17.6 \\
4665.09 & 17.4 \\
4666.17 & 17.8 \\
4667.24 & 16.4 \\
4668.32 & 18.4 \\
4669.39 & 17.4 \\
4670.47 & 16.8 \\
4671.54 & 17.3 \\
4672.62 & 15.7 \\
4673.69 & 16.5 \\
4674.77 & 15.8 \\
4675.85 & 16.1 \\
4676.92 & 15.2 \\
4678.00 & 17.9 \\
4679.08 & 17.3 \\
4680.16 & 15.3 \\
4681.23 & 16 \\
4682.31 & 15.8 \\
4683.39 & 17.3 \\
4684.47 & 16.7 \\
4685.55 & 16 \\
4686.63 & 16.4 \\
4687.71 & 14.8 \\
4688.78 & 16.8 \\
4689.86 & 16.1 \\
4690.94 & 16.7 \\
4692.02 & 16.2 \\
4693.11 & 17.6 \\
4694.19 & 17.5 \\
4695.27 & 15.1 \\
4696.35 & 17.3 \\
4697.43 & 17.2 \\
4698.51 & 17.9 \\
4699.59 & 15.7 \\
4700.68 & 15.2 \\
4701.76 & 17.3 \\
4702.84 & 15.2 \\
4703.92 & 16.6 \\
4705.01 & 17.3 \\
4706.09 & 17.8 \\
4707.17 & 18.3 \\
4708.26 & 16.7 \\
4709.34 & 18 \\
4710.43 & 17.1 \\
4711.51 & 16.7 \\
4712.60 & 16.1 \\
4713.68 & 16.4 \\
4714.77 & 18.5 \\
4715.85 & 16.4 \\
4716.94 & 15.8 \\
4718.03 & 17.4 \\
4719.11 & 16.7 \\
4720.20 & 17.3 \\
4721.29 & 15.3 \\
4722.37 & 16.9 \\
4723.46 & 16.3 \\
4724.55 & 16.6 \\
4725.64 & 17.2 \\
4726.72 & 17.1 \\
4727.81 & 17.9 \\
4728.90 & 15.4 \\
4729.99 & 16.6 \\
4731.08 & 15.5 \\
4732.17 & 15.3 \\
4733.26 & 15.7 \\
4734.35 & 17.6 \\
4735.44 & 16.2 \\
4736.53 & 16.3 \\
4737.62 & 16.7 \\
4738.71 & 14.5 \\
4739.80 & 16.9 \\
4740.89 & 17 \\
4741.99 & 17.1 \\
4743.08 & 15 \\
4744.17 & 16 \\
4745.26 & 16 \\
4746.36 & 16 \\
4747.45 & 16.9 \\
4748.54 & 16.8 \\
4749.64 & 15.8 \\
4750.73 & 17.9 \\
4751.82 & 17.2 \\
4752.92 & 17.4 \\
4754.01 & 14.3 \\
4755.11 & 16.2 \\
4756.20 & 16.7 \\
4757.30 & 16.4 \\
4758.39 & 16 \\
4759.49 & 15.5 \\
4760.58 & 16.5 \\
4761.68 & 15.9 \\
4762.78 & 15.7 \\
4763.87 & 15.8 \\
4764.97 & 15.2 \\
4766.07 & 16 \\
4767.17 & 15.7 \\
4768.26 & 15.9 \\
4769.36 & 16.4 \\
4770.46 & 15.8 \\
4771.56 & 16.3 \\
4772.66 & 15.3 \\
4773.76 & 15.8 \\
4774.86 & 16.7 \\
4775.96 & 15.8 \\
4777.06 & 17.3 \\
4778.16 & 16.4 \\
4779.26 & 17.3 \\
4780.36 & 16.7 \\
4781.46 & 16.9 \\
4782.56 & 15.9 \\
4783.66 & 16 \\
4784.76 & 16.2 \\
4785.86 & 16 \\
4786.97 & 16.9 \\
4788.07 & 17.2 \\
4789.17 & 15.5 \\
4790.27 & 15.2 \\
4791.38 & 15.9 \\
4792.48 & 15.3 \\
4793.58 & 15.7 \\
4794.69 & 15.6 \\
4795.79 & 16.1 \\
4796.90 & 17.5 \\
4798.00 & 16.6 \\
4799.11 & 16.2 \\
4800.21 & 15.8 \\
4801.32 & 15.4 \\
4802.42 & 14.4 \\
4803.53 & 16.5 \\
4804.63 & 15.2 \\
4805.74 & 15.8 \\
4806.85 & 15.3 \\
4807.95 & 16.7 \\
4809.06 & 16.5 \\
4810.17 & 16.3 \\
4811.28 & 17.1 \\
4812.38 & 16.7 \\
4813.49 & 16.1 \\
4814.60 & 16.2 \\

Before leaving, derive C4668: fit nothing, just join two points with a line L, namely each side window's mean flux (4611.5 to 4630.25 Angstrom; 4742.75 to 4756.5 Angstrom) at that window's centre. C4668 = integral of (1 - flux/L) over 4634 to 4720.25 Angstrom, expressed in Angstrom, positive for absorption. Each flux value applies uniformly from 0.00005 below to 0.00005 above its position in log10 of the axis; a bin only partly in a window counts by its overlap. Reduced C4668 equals -2.1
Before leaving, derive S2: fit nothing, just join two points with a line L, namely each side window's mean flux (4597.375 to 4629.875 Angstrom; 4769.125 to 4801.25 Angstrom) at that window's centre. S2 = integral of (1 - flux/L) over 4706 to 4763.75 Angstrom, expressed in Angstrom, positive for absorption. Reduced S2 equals -0.9 Angstrom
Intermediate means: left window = 16.4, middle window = 16.5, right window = 16.2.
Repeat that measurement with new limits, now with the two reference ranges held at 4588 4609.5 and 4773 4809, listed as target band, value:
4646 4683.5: -0.3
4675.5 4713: -0.7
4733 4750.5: -0.1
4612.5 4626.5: 0.3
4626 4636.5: 0.2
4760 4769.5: 0.2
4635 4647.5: -0.2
